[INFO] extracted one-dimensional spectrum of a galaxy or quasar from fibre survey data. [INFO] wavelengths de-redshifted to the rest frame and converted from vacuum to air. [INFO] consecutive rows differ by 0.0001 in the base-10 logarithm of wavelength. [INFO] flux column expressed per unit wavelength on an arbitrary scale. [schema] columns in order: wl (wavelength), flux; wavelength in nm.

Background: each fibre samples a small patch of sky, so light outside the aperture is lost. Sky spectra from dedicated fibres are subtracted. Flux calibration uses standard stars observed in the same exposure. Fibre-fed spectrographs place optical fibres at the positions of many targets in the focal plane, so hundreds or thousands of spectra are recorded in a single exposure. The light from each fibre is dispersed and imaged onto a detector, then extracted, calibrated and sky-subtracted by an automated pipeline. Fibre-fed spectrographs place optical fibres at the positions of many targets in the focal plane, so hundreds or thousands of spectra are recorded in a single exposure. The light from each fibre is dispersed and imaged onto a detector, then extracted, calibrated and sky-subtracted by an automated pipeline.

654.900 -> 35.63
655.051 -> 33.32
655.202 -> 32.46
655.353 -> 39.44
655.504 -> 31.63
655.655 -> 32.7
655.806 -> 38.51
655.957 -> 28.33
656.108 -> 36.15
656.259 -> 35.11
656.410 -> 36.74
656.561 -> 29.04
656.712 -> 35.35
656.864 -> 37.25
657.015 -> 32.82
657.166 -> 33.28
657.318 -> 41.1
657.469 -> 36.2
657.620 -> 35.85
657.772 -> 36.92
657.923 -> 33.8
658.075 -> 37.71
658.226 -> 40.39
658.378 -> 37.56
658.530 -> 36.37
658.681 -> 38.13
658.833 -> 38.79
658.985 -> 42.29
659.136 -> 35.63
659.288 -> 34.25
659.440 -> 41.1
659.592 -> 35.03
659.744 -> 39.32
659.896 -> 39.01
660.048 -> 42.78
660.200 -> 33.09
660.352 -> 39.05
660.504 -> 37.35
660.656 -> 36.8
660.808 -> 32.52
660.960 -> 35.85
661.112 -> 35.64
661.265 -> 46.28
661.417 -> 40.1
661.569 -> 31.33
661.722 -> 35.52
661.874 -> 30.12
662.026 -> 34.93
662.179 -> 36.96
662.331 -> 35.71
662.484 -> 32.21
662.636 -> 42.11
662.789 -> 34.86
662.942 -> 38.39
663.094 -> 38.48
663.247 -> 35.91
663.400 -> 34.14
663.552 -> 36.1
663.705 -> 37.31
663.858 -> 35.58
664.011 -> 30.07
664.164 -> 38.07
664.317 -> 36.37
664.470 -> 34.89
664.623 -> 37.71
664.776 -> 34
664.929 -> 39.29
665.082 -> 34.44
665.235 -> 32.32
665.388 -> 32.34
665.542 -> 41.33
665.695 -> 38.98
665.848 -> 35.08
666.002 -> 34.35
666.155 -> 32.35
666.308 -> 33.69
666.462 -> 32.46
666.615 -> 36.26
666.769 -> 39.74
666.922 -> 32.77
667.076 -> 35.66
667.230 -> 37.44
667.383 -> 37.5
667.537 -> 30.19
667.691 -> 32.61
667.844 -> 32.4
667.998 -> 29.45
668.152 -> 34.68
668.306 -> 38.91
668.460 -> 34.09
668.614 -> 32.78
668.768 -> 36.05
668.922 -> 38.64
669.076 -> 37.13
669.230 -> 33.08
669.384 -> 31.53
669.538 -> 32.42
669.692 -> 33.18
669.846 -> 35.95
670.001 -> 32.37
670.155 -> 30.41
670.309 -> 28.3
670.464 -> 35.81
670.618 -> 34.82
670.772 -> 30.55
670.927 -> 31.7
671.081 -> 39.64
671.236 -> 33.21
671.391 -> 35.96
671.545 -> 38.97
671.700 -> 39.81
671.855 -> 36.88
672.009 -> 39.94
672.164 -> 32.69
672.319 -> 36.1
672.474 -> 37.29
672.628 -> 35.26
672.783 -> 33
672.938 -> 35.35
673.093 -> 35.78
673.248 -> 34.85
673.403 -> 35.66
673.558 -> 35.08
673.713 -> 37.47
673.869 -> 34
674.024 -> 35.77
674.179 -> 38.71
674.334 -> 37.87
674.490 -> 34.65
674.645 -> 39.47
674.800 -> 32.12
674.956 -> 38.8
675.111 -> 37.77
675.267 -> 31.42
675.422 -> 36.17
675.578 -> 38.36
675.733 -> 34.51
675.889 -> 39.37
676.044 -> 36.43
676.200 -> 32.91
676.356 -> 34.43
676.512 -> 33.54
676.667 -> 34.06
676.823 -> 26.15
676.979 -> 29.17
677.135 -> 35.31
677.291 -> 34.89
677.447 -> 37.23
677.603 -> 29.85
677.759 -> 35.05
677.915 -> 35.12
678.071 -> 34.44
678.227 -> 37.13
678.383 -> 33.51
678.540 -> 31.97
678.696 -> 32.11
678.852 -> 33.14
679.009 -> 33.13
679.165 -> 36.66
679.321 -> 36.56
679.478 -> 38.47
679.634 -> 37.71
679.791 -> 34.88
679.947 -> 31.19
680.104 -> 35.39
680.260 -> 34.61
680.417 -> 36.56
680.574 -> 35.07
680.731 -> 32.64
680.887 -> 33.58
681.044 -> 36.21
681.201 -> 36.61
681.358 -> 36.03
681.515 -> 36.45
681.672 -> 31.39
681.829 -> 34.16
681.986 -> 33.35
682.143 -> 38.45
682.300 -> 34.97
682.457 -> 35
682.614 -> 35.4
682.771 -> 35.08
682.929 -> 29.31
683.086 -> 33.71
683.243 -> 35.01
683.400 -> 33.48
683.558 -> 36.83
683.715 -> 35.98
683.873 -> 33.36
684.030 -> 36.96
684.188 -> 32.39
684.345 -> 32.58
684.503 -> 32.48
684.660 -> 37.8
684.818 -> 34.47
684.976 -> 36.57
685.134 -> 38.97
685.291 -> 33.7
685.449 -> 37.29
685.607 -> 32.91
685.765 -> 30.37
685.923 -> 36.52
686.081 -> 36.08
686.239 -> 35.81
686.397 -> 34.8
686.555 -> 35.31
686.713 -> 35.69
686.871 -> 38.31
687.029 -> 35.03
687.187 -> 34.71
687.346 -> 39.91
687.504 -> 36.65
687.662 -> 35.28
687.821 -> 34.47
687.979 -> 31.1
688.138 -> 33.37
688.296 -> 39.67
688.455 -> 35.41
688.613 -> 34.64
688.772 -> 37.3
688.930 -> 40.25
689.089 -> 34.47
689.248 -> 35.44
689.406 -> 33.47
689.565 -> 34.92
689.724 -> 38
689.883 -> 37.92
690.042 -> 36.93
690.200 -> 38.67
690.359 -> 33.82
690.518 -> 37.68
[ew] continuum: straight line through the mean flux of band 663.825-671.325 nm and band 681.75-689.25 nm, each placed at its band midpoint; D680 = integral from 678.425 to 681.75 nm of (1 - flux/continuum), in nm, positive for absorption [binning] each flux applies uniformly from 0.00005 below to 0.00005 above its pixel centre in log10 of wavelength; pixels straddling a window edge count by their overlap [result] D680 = 0.02 nm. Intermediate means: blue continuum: 34.5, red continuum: 35.2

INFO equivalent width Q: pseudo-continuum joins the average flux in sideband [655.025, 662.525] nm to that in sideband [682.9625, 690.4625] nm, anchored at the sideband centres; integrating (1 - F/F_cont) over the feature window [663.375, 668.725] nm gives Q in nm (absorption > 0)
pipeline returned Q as 0.15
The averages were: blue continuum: 36.2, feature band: 35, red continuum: 35.5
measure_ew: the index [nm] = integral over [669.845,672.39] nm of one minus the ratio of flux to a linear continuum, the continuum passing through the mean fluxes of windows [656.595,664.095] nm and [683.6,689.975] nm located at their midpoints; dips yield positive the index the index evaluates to 0.09 nm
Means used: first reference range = 36.6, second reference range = 35.5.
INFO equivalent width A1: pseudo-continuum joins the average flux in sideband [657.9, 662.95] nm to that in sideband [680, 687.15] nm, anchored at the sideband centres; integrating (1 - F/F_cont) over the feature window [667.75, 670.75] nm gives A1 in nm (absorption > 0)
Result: 0.21 nm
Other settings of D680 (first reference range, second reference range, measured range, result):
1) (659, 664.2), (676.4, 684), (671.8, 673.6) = -0.02 nm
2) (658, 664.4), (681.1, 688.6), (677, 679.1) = 0.10 nm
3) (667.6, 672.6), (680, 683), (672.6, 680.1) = -0.06 nm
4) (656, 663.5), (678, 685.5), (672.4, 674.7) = -0.03 nm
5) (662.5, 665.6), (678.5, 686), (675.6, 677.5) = 0.06 nm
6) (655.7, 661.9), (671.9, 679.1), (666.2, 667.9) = 0.06 nm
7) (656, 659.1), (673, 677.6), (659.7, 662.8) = -0.05 nm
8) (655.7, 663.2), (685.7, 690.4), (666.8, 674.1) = 0.30 nm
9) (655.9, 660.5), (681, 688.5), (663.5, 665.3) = 0.04 nm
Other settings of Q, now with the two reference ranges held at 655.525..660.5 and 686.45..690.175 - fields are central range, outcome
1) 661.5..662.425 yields 0.06 nm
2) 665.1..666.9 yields 0.06 nm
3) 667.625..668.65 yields 0.08 nm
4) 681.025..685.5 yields 0.15 nm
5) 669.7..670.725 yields 0.10 nm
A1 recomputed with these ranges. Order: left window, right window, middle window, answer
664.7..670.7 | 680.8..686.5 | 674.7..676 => -0.06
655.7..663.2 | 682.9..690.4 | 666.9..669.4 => 0.12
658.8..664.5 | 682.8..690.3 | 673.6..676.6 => 0.00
